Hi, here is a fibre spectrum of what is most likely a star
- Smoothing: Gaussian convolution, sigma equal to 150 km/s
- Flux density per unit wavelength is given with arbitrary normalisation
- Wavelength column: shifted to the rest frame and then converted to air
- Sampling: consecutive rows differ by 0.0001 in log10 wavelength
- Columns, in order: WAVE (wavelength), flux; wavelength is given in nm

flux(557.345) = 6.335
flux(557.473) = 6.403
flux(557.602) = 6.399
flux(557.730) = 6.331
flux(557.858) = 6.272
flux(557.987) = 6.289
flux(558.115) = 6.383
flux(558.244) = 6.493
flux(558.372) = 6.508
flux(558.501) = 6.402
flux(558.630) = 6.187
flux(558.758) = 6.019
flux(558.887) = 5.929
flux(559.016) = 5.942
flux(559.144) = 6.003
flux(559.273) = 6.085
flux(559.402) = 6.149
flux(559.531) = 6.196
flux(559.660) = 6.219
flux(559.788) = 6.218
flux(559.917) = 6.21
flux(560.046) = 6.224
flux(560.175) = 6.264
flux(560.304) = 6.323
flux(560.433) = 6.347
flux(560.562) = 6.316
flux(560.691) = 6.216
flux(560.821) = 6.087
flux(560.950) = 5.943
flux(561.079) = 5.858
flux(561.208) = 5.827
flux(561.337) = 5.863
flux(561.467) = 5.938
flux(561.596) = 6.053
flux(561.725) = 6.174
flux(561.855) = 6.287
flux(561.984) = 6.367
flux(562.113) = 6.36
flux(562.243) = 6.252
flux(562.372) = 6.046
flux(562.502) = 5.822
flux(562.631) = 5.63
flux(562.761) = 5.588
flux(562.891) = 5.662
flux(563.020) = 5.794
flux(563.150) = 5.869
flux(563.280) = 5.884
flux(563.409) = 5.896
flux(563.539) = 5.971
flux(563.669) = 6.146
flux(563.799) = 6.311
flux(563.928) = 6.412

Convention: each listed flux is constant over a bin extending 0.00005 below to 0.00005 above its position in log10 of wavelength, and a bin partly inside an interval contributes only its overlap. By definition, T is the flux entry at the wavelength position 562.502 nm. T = 5.822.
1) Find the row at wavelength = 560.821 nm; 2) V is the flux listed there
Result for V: 6.087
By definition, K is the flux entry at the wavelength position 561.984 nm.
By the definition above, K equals 6.367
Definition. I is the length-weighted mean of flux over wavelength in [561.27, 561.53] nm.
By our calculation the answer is 5.89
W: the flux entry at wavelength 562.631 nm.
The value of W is 5.63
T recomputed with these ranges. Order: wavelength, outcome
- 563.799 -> 6.311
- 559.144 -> 6.003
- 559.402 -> 6.149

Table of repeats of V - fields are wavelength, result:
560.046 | 6.224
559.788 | 6.218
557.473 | 6.403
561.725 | 6.174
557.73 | 6.331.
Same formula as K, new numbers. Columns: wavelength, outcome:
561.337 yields 5.863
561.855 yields 6.287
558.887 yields 5.929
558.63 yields 6.187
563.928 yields 6.412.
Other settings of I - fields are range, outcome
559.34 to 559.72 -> 6.18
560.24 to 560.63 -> 6.33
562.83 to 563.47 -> 5.83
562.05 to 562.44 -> 6.21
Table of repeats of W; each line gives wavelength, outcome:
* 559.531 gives 6.196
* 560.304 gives 6.323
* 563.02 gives 5.794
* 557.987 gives 6.289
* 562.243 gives 6.252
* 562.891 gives 5.662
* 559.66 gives 6.219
